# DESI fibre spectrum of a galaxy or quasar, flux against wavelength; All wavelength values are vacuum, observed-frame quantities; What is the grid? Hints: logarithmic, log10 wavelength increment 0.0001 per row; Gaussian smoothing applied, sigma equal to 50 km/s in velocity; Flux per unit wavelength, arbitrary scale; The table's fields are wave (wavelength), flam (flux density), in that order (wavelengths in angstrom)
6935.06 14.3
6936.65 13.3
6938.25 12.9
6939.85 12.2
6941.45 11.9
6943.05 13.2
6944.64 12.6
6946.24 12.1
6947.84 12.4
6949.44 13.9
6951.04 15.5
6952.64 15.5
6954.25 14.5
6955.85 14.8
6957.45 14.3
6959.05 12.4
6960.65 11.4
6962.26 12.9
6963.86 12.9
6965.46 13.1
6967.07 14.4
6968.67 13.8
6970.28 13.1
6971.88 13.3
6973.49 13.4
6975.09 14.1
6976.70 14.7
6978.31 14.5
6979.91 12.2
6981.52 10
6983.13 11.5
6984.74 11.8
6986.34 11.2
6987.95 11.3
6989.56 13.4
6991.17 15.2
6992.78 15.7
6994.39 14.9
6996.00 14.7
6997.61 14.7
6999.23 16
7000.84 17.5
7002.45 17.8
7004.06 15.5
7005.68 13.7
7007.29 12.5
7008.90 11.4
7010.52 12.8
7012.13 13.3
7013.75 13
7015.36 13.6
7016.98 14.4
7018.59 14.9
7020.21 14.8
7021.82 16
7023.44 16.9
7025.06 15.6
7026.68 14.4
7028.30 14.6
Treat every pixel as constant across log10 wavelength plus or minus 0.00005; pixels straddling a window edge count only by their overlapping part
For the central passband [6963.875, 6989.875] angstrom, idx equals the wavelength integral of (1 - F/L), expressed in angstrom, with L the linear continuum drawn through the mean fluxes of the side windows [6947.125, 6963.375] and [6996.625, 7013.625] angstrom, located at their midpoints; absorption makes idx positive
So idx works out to 2.2 angstrom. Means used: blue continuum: 13.7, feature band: 12.9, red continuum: 14.5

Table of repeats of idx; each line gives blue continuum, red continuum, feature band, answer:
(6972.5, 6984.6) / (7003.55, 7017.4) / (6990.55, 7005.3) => -2.9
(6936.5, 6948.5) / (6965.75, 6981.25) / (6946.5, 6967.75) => -1.0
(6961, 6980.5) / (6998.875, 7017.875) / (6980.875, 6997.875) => 1.0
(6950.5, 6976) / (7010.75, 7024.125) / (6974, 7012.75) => 1.1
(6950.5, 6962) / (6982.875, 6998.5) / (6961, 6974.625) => 0.5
